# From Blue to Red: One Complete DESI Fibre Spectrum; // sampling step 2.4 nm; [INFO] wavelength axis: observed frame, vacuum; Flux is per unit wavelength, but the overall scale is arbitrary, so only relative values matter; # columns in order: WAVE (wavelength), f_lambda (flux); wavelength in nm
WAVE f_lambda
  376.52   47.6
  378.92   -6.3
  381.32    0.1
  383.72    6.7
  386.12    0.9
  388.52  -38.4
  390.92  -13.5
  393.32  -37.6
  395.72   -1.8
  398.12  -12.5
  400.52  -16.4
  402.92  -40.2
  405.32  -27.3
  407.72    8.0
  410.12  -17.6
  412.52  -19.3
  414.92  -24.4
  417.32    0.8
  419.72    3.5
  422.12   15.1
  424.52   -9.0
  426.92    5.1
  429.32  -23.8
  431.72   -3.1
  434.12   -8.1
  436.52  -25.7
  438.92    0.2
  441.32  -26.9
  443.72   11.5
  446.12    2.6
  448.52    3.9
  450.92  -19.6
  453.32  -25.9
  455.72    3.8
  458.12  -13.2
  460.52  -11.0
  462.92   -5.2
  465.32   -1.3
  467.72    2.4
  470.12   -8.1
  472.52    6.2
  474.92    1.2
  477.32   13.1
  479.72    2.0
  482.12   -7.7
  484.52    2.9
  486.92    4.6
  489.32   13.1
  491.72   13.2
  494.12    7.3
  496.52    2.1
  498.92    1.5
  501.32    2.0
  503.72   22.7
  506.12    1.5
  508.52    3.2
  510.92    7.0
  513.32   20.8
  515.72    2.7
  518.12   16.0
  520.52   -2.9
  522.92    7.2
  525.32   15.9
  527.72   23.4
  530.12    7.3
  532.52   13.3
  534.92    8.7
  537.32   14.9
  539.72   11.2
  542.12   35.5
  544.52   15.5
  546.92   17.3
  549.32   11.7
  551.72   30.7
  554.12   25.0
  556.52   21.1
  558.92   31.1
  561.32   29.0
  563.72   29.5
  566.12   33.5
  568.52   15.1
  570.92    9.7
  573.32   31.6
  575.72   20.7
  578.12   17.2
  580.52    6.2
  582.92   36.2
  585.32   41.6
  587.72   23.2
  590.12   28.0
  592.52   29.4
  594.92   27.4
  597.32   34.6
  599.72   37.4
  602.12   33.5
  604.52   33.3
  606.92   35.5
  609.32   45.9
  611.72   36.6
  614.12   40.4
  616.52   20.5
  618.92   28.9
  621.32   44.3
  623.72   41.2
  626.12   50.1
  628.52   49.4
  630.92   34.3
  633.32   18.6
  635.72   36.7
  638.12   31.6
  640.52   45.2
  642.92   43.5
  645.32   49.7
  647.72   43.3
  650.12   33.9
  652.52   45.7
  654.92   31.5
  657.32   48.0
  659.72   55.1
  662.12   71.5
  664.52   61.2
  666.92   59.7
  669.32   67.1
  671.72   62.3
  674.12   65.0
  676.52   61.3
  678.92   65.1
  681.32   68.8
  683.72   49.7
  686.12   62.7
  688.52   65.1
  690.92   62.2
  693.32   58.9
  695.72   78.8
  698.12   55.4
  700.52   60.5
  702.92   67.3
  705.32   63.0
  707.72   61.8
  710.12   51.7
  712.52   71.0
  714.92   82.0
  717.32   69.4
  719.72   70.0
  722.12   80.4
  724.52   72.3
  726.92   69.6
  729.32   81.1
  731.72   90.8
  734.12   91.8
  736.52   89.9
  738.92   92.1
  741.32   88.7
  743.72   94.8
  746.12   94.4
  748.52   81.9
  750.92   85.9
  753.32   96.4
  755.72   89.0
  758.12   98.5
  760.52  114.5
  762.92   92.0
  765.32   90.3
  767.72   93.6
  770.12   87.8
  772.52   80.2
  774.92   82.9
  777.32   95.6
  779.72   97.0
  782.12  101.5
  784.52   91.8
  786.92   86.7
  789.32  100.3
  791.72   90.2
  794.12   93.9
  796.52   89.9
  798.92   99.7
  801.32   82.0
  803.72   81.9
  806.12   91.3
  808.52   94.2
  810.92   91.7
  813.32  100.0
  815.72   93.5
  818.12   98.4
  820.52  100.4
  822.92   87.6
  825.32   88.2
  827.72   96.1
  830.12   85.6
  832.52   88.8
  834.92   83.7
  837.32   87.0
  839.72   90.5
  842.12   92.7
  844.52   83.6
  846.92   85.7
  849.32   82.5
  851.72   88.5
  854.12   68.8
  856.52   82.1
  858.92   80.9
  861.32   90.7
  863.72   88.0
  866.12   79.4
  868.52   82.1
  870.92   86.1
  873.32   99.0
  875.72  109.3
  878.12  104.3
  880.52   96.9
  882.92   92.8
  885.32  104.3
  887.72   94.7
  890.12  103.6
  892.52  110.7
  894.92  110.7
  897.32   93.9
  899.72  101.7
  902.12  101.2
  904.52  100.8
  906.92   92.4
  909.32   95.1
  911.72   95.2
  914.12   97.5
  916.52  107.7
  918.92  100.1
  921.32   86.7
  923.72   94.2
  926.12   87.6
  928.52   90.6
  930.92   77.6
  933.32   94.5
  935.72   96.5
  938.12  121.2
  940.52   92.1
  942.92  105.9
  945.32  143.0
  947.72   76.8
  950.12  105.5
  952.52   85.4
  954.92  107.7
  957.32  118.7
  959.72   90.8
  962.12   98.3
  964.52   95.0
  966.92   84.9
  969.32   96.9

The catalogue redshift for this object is 0.65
